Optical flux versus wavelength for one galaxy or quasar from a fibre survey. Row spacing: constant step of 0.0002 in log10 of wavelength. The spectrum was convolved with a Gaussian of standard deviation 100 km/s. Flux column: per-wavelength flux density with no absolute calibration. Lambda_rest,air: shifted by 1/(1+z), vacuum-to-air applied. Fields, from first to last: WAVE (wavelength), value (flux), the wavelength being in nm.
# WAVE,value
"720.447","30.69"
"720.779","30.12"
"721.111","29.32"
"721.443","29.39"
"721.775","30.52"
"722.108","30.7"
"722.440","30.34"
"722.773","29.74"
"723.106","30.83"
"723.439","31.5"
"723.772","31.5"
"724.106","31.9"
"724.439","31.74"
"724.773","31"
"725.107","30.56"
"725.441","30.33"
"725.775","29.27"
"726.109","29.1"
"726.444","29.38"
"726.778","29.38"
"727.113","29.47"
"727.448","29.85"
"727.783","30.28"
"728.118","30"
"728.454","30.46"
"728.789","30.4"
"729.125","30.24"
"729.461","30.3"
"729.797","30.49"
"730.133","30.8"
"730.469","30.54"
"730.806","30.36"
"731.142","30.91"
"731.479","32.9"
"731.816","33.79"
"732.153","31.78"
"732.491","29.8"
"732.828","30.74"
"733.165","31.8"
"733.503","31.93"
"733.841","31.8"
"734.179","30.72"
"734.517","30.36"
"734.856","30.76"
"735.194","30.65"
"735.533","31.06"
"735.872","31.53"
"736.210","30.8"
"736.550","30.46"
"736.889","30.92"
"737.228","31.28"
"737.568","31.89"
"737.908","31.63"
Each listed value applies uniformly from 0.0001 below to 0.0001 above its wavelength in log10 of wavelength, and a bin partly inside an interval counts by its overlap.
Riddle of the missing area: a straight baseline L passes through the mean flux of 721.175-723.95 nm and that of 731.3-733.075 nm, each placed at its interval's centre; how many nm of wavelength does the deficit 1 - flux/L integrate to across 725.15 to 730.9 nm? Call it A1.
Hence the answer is 0.22 nm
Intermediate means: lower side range 30.5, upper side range 31.8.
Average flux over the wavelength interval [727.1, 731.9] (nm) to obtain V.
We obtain 30.7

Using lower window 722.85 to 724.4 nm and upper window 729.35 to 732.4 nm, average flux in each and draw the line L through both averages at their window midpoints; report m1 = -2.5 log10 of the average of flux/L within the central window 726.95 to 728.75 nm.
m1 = 0.045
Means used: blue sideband 31.4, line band 30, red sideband 31.3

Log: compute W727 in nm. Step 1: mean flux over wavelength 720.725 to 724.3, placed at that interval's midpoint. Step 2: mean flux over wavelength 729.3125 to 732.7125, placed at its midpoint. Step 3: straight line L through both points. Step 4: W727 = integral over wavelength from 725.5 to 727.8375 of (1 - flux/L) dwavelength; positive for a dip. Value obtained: 0.10 nm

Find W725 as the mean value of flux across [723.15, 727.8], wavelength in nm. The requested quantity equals 30.4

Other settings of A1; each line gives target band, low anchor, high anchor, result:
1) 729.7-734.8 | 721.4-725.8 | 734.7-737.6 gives -0.053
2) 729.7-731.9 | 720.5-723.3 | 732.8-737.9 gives -0.038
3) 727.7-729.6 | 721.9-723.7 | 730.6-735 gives 0.048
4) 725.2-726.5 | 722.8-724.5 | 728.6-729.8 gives 0.057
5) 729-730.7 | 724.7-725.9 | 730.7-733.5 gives 0.036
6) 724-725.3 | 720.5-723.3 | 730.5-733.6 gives -0.031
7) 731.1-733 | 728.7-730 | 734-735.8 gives -0.072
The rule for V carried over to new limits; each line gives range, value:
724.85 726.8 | 29.8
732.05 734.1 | 31.3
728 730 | 30.3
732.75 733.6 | 31.5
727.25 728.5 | 30.1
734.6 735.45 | 30.7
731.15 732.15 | 32.7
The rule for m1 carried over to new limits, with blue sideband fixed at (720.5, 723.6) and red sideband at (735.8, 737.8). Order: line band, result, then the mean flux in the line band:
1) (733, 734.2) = -0.02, 31.7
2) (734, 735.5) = 0.01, 30.7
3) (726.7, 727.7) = 0.03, 29.6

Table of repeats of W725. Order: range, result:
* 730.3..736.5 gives 31.2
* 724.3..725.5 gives 30.9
